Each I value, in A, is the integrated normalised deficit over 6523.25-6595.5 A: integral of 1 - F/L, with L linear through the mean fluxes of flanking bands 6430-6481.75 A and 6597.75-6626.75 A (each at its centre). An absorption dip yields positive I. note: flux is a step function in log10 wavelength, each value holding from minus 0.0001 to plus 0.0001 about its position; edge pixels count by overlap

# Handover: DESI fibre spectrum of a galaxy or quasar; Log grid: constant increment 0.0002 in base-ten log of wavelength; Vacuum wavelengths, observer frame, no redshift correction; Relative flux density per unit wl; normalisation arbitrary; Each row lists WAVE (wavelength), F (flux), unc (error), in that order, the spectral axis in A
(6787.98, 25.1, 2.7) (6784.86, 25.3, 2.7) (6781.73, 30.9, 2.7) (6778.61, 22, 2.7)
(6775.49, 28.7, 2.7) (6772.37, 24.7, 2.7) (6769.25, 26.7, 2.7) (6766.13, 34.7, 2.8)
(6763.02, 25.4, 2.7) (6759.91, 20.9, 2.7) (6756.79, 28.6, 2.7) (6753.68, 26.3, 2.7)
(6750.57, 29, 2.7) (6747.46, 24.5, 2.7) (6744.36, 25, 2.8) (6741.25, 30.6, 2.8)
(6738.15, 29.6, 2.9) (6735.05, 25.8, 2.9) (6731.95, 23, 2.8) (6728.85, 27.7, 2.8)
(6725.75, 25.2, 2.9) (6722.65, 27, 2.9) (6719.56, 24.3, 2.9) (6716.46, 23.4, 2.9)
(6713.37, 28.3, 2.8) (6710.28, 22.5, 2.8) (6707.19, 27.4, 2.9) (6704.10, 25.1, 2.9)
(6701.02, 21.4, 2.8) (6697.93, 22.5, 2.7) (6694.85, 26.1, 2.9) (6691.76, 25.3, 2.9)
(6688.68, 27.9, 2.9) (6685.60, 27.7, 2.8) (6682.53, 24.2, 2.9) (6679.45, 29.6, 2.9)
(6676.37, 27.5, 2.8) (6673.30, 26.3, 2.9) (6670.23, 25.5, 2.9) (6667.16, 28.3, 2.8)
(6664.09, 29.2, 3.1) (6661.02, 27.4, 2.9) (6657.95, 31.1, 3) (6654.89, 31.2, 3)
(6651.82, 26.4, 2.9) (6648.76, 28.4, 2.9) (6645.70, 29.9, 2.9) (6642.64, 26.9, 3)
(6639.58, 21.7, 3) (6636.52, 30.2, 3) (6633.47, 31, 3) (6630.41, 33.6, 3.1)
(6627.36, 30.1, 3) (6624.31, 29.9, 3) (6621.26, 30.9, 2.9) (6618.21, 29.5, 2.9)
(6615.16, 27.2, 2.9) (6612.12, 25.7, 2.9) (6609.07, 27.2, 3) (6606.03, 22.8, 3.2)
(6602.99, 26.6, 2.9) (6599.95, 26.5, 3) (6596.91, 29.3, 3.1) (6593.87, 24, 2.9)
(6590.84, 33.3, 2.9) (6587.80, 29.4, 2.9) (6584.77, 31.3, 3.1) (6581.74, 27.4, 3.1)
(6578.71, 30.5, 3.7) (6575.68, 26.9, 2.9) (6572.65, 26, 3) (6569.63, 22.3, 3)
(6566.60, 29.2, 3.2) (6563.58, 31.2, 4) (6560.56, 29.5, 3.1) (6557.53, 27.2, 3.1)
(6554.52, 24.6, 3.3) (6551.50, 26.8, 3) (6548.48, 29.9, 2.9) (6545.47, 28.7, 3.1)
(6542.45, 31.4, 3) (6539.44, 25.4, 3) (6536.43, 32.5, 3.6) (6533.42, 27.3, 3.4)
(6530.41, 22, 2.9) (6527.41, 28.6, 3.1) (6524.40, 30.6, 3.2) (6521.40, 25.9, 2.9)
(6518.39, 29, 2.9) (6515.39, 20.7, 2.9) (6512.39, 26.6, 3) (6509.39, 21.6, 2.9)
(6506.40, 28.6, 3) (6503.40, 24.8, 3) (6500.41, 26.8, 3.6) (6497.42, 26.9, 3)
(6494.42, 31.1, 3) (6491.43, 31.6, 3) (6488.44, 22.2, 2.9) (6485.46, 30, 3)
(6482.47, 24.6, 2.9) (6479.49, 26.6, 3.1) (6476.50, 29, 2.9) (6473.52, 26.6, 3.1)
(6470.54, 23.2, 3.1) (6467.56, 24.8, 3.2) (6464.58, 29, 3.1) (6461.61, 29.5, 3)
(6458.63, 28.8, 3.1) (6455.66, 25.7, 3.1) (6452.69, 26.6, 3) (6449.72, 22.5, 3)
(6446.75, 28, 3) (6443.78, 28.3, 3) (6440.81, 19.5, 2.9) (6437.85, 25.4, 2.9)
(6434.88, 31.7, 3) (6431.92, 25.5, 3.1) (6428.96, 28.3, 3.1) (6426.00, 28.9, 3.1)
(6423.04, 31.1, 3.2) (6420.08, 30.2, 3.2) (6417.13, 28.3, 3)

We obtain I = -2.6 A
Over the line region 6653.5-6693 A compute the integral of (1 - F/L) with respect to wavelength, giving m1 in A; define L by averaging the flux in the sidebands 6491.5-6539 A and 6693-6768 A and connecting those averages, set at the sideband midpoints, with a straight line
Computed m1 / -2.3 A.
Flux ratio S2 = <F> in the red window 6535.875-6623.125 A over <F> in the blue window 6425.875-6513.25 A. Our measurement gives 1.05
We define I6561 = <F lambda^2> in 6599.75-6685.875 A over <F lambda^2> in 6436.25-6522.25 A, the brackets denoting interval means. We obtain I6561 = 1.1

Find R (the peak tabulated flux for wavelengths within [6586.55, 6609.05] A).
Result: 33.3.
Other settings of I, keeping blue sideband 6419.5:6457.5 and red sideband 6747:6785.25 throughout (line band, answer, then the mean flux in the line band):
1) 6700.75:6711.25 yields 0.9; 24.5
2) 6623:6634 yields -1.7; 31.2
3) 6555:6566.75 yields -0.8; 28.9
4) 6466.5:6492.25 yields 0.5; 26.4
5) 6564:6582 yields -0.2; 27.3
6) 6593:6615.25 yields 0.6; 26.2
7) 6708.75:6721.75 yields 1.0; 24.7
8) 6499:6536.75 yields 0.8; 26.4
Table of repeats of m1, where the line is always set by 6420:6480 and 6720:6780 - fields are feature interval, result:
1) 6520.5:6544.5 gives -1.0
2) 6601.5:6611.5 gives 0.5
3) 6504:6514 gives 0.5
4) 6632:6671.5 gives -2.3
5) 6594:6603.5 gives -0.1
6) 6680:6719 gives 2.1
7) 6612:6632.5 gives -2.4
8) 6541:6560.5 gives -1.0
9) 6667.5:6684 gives 0.0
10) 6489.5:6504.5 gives -0.7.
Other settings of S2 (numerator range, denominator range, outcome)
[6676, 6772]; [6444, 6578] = 0.97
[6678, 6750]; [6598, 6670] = 0.91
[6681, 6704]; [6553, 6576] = 0.92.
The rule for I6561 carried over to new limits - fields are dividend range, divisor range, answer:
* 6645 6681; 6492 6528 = 1.11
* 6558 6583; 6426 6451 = 1.10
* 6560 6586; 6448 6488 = 1.09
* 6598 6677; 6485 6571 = 1.06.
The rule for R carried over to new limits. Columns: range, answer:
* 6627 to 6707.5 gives 33.6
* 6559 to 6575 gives 31.2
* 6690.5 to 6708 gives 27.4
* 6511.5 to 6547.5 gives 32.5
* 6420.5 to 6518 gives 31.7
